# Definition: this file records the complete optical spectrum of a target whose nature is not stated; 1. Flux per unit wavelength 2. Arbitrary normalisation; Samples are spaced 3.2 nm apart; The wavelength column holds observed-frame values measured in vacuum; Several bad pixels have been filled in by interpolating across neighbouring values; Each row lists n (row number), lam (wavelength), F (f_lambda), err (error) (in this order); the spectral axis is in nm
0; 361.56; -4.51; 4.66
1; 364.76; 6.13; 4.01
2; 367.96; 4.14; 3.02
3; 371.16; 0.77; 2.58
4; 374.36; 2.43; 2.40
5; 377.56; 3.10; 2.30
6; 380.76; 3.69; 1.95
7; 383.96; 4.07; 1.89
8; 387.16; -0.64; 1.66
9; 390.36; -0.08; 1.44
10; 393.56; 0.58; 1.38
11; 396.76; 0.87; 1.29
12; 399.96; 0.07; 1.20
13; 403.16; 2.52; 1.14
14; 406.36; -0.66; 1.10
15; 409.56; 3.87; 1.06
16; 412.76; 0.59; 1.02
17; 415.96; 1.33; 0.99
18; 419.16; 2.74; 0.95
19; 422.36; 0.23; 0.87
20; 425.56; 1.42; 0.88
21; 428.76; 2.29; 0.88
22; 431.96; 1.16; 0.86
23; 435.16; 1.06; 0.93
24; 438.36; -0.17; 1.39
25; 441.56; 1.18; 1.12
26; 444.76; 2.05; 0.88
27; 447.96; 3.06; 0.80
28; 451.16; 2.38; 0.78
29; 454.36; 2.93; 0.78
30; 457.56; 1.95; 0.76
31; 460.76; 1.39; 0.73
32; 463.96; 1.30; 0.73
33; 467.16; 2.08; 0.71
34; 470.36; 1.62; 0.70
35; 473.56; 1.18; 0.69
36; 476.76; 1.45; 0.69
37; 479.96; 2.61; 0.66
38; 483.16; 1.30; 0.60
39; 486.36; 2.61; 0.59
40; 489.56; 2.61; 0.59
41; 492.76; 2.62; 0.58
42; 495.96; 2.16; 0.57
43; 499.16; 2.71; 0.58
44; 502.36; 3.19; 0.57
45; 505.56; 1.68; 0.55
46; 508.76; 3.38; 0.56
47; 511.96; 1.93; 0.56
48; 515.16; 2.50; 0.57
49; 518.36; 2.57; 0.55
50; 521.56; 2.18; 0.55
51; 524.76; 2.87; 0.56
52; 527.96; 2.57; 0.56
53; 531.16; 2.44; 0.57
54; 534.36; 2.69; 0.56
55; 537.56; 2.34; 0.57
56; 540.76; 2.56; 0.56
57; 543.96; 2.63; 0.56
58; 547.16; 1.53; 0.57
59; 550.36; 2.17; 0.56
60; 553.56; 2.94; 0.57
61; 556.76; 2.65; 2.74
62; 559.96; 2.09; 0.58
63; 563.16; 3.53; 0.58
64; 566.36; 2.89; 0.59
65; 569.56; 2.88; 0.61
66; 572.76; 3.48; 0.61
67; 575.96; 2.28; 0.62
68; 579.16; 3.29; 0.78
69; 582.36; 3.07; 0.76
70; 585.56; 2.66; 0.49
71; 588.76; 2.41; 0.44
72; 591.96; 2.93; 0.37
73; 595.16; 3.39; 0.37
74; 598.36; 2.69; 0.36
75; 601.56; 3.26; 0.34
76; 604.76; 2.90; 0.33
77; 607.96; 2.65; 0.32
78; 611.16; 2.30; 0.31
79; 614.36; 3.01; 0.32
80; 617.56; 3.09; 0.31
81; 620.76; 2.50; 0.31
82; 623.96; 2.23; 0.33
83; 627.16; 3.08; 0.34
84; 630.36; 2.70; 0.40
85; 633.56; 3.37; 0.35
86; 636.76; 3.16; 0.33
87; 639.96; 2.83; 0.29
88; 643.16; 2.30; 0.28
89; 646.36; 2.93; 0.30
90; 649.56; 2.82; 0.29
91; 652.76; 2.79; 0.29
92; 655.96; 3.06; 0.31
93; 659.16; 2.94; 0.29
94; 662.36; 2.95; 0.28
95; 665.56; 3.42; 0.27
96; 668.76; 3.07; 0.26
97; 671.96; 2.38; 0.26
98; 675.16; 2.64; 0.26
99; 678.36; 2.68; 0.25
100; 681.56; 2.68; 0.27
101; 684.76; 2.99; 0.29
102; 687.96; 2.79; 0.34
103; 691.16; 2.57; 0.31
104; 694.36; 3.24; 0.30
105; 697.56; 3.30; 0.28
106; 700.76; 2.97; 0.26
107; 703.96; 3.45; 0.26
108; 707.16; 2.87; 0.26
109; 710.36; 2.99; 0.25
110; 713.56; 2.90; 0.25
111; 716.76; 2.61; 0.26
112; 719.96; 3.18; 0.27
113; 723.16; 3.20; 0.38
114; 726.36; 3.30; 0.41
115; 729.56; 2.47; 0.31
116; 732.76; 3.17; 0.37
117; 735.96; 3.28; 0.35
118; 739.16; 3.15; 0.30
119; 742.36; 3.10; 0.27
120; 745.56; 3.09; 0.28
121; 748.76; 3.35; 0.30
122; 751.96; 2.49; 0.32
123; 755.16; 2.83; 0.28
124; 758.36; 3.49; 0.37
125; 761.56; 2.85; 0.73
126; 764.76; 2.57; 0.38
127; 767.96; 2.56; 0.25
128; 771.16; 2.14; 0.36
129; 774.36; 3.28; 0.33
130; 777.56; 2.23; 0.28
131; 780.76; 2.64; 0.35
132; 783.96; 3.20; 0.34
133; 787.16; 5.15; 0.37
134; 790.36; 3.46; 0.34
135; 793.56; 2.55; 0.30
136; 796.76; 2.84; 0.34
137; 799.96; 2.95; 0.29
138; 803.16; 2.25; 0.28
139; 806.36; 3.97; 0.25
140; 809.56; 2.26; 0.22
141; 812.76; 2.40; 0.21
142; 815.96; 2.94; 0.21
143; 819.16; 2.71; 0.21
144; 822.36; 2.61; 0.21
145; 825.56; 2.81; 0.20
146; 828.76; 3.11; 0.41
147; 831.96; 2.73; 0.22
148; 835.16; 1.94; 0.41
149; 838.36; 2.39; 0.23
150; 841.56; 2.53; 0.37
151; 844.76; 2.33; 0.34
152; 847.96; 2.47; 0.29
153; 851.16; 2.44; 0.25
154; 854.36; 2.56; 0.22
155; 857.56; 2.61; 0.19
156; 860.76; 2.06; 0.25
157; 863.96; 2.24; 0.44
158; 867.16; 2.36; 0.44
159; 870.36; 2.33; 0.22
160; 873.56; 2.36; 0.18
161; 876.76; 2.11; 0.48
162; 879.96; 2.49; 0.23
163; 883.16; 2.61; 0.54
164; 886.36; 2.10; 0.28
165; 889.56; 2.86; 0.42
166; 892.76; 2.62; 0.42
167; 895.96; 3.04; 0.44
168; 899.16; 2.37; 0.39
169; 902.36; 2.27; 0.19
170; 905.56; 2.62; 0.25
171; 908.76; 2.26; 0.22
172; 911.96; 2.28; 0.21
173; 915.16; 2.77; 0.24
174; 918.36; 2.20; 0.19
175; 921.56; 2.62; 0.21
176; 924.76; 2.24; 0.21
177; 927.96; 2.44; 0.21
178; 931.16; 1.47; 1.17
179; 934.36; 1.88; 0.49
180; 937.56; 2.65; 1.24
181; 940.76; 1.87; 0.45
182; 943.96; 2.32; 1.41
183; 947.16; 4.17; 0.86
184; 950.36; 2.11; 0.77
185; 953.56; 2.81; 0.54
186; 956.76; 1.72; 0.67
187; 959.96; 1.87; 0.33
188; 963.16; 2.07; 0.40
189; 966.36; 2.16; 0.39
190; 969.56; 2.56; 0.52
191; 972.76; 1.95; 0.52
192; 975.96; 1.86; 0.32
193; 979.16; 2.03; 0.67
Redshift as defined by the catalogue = 0.20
